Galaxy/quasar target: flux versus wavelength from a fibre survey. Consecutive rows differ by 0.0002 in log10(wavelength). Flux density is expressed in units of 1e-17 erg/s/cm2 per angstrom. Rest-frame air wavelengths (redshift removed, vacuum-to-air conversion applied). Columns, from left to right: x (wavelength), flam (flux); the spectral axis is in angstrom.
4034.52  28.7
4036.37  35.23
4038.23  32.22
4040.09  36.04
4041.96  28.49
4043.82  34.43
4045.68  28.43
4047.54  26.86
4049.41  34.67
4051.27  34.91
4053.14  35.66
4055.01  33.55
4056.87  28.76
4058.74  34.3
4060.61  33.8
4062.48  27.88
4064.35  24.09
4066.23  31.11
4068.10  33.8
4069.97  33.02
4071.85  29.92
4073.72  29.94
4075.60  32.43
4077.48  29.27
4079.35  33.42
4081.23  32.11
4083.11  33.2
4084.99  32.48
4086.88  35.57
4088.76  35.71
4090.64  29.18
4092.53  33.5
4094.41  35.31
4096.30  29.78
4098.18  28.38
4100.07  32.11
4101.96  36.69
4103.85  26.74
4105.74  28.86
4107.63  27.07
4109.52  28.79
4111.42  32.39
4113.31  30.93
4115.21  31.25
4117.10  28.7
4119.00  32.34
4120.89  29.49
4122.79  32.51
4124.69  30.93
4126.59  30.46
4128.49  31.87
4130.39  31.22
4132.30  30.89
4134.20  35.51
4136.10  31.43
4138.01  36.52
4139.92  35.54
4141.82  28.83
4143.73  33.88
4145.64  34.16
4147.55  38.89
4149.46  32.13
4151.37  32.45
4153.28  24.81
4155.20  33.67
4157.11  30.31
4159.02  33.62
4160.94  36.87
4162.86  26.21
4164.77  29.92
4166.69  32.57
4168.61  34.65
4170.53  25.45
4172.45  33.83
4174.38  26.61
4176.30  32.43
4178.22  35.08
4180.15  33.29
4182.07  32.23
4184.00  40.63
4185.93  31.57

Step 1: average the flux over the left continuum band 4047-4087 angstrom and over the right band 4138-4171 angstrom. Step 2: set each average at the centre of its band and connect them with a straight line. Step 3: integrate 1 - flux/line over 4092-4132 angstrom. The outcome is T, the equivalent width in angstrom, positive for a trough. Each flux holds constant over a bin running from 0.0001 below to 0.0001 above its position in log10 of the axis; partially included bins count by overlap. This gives 1.4 angstrom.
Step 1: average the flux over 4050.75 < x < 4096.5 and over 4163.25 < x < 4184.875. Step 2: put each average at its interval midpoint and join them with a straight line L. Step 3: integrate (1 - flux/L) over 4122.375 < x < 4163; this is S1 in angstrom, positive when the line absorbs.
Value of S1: -0.4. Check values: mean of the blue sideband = 32.1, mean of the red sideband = 32.2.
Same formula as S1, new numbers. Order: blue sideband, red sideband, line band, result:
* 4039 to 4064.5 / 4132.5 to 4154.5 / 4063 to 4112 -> 1.5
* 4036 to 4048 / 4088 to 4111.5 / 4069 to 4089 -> -0.7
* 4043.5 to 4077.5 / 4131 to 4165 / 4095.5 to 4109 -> 0.9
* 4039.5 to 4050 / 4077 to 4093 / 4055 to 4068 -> 0.6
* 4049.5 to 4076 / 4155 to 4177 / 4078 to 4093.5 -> -0.7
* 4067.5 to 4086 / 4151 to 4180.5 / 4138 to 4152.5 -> -1.1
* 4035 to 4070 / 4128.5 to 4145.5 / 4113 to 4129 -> 0.9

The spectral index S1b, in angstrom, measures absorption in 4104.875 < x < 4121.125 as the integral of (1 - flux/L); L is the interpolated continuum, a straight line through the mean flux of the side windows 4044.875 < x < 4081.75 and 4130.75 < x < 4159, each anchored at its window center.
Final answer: 1.1 angstrom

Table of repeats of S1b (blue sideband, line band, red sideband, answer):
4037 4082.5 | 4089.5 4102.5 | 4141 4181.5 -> -0.1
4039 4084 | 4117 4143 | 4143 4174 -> -0.1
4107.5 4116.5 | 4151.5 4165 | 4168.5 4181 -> 0.1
